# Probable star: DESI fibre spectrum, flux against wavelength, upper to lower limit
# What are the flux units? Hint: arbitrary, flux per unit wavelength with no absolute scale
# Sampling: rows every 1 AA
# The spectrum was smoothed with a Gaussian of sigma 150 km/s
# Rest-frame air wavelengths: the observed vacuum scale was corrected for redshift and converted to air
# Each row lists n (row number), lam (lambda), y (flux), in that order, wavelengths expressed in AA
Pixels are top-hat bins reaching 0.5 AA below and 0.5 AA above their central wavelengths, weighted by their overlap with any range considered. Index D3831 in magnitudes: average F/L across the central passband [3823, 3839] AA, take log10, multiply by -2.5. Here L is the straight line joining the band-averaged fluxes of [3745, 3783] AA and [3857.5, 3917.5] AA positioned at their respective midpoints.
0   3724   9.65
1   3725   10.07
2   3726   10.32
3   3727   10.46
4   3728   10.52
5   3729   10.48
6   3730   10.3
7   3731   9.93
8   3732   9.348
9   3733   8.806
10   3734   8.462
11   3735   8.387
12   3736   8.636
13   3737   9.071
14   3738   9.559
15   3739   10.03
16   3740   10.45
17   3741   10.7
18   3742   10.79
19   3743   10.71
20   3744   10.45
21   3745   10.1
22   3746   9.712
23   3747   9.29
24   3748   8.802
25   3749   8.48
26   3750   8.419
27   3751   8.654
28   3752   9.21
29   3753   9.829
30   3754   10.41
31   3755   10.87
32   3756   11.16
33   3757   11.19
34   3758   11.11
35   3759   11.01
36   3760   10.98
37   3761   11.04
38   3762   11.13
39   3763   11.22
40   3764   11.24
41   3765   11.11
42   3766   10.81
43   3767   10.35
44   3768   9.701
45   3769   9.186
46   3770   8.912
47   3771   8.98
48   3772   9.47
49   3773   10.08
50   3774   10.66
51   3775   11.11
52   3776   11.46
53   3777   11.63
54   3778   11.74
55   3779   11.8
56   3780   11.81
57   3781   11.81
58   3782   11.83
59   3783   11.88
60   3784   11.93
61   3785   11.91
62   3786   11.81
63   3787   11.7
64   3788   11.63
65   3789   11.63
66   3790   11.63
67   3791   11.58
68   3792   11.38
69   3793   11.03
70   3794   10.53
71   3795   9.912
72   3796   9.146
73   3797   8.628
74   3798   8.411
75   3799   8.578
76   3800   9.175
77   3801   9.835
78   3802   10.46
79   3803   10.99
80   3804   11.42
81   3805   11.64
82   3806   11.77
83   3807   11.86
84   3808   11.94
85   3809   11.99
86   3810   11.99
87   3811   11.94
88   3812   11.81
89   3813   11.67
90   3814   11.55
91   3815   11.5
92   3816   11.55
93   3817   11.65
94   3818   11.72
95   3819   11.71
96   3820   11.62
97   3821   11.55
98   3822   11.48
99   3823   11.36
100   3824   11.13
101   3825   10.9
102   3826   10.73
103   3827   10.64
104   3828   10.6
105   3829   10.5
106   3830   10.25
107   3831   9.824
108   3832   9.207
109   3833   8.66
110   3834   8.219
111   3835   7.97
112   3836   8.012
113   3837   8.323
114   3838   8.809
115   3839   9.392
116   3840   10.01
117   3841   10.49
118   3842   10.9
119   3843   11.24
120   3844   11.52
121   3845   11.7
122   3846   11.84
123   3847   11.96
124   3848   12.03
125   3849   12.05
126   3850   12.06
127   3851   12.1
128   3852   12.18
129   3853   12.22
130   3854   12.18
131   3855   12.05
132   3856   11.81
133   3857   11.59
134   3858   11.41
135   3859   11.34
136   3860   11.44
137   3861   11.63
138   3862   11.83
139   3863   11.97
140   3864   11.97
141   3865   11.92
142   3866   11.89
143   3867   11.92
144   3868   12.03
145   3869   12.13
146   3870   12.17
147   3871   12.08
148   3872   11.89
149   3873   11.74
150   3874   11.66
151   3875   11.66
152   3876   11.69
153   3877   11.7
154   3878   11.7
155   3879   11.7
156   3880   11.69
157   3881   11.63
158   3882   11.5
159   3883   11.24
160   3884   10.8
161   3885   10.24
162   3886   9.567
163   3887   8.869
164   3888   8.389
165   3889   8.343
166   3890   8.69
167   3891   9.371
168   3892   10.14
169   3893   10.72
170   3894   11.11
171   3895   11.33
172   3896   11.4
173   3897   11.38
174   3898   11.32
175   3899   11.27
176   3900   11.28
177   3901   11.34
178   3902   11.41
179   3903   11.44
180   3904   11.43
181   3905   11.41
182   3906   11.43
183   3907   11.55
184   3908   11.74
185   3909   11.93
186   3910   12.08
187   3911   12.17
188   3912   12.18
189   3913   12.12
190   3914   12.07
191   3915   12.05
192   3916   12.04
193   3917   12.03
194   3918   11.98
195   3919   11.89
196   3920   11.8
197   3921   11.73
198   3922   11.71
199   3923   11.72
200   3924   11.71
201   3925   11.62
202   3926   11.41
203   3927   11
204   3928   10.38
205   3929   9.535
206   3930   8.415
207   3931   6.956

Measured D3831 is 0.14 mag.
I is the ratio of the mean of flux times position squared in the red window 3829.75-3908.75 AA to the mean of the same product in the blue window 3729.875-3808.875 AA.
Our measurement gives 1.11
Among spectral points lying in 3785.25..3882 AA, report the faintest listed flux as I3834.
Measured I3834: 7.97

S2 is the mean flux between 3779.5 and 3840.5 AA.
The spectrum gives 10.8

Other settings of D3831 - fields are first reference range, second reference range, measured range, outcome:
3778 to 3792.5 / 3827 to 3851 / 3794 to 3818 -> 0.03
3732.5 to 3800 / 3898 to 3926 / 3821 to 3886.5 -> 0.01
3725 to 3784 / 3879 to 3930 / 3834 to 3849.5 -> 0.04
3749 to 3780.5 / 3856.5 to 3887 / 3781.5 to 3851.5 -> 0.01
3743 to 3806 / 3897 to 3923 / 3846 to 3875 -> -0.06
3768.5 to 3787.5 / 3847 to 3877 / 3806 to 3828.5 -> -0.01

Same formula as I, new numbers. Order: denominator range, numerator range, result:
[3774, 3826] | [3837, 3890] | 1.04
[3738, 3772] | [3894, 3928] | 1.24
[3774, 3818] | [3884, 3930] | 1.05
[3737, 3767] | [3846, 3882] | 1.22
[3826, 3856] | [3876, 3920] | 1.08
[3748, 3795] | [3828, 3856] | 1.02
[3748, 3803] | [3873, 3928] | 1.14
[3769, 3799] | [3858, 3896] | 1.08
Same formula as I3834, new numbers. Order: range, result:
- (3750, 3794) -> 8.419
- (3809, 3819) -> 11.5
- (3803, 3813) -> 10.99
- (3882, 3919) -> 8.343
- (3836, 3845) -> 8.012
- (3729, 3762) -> 8.387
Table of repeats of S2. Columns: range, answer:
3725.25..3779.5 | 10.2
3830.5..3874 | 11.1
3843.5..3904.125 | 11.4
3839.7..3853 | 11.6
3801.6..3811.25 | 11.6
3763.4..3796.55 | 10.9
